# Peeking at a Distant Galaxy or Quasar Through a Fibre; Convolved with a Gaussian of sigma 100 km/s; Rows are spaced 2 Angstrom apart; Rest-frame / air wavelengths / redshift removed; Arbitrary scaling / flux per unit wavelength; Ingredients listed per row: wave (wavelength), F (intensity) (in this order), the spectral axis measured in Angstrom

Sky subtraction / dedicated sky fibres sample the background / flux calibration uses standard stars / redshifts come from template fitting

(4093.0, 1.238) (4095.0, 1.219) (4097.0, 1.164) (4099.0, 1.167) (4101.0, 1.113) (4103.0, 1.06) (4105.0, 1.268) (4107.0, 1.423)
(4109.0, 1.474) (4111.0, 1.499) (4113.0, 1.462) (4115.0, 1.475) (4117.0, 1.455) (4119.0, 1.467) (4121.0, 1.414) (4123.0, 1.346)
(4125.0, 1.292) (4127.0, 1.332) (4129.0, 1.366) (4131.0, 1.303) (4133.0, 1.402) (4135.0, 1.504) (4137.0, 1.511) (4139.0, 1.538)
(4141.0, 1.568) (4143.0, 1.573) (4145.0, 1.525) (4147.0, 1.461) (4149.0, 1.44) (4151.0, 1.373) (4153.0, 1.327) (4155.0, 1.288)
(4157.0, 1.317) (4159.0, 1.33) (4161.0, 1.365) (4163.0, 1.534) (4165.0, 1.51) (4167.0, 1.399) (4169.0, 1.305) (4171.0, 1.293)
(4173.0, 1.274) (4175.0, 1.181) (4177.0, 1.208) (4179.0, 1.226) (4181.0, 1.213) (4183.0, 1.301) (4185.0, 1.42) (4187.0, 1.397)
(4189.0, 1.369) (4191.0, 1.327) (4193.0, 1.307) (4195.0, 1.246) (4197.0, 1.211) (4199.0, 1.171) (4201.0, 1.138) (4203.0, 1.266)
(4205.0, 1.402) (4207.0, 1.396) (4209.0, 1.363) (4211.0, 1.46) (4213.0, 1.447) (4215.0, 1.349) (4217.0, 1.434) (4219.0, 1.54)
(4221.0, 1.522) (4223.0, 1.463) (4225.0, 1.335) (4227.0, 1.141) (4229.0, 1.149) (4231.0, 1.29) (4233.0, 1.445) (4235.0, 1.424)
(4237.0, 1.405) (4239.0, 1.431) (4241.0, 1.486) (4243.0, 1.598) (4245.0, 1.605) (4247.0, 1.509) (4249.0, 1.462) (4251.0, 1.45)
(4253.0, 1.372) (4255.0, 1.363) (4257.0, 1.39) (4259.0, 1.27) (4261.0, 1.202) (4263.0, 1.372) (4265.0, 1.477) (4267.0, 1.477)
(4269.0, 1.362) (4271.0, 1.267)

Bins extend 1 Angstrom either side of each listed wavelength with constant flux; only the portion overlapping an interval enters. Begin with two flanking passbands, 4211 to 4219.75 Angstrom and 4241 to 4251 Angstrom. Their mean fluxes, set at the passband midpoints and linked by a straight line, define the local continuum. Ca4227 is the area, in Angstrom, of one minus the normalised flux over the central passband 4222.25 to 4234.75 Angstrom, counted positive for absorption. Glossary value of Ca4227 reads 1.4 Angstrom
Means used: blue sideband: 1.44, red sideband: 1.53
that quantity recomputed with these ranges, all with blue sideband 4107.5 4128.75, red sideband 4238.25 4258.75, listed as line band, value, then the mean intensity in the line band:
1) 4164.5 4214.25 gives 4.49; 1.31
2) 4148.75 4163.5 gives 0.71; 1.36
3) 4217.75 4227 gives 0.14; 1.43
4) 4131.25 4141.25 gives -0.42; 1.48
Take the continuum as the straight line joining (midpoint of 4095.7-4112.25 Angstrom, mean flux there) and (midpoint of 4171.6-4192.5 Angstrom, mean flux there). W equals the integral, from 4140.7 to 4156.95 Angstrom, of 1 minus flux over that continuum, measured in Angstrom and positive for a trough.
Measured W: -1.9 Angstrom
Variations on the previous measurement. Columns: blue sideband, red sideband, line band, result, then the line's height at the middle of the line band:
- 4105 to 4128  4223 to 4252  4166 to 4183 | 1.8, 1.41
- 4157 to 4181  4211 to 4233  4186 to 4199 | 0.5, 1.35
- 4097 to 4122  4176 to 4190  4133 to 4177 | -2.8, 1.32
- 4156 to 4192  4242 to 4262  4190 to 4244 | 0.8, 1.38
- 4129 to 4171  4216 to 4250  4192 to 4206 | 1.7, 1.43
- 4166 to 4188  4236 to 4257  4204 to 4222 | -0.7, 1.38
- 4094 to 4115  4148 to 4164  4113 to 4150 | -3.0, 1.33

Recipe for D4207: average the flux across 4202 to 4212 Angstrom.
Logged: 1.38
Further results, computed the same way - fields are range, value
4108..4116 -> 1.48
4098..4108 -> 1.21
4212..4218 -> 1.41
